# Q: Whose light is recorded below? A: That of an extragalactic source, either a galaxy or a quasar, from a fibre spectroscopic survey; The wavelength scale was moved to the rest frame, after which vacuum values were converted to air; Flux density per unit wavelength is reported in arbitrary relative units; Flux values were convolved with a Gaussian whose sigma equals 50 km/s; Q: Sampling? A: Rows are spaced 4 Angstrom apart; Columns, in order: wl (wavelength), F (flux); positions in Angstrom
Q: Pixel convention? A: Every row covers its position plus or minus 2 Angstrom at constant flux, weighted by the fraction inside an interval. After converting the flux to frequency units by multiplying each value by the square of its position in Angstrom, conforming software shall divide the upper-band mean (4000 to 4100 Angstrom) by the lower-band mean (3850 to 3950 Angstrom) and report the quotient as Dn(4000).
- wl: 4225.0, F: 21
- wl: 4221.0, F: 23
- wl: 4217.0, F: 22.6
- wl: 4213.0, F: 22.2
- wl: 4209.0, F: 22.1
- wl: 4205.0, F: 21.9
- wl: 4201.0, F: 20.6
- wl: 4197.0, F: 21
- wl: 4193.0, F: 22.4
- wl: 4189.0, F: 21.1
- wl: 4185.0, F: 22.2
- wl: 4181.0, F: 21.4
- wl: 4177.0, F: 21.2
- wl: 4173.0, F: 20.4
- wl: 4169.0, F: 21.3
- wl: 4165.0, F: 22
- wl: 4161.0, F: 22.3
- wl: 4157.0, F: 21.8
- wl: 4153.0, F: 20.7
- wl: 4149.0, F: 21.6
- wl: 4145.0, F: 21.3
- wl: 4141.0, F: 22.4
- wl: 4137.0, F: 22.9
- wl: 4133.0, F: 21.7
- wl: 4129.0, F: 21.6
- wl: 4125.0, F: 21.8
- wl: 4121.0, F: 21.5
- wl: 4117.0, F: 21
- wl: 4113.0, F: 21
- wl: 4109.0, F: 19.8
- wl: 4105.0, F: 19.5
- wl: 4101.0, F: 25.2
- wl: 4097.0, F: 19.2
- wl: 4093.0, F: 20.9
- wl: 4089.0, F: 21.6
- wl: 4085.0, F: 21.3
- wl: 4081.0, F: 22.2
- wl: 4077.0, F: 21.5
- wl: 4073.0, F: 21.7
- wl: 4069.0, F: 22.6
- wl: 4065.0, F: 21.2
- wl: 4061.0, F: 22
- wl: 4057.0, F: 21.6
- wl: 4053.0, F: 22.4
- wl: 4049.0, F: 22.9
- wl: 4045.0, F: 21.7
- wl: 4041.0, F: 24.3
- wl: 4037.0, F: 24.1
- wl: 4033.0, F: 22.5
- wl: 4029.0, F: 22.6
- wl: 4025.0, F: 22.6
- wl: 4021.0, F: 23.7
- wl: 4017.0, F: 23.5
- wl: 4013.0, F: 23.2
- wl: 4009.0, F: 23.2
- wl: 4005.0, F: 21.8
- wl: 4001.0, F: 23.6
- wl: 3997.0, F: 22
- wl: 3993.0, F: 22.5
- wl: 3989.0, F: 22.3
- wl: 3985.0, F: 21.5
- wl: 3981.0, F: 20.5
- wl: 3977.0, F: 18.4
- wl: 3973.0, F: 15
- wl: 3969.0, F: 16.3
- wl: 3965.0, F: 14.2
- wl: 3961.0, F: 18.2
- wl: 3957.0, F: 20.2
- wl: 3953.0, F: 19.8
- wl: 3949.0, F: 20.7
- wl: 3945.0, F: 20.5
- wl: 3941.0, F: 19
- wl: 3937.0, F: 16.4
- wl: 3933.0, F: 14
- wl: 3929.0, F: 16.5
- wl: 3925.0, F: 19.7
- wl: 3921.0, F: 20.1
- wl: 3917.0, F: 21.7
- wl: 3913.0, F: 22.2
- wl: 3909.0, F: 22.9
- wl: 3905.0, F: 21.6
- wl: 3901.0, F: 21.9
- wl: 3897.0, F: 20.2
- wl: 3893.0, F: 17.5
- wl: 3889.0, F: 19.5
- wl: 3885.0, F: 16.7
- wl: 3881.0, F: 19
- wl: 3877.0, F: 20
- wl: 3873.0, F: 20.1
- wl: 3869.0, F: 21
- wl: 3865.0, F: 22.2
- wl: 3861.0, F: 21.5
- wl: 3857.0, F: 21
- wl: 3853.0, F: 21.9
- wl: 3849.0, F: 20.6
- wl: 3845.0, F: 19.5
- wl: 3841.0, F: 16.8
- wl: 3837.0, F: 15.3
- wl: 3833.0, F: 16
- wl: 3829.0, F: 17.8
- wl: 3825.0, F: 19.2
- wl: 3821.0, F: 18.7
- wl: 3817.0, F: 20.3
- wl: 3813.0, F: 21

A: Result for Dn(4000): 1.21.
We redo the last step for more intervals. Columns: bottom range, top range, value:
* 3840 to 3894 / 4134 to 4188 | 1.26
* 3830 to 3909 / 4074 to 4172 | 1.24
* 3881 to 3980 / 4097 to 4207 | 1.27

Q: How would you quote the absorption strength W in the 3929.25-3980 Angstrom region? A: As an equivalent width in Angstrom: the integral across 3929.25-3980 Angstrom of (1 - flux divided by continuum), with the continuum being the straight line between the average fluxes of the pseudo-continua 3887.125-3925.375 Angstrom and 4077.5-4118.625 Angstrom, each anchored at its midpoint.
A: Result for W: 7.6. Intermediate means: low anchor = 20.8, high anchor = 21.2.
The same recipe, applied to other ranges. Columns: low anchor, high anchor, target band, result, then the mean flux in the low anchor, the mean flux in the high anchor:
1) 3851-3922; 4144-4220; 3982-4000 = -0.9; 20.6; 21.6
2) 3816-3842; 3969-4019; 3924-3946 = 2.8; 17.7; 21.3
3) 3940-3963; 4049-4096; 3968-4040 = -3.8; 19.8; 21.7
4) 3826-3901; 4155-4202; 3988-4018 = -3.6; 19.3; 21.5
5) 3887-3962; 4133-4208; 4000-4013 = -1.7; 19.6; 21.6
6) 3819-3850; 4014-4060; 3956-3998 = 4.6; 17.9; 22.9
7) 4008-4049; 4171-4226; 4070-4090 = 0.9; 23.1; 21.7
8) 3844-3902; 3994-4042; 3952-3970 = 3.4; 20.2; 23.1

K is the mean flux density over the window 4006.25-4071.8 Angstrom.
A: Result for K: 22.7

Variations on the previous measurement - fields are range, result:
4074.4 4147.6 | 21.5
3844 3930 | 20.4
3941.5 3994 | 19.2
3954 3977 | 17.1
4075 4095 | 21.5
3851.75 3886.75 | 20.4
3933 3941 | 16.4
